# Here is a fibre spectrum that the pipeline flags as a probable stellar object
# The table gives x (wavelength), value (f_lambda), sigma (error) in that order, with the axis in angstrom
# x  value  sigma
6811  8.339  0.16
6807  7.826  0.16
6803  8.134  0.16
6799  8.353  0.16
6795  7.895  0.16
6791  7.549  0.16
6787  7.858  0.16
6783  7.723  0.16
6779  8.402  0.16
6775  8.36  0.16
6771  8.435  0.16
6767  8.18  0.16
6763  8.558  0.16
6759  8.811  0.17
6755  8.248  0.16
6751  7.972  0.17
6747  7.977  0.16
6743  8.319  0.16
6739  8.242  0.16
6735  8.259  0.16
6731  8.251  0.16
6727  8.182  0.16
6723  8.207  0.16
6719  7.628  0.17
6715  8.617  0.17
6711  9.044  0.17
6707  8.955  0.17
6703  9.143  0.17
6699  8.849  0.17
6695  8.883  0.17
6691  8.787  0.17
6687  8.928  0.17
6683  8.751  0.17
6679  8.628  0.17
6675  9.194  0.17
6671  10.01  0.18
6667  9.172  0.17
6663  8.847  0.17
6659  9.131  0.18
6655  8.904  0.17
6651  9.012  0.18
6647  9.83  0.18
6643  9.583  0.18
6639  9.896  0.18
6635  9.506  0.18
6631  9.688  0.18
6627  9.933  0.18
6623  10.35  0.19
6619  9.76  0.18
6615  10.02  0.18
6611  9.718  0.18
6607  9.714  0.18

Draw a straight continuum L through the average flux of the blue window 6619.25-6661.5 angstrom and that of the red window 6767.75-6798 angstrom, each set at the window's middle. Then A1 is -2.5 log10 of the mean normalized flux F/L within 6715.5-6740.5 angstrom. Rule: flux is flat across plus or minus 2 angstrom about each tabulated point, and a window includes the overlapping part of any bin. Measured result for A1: 0.062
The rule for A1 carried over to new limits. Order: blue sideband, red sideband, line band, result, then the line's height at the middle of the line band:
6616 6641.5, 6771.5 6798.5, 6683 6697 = 0.03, 9.13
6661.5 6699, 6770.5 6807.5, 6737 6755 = 0.04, 8.43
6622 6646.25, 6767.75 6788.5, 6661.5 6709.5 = 0.02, 9.22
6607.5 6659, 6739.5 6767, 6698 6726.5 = 0.02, 8.77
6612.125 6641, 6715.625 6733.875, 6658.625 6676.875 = -0.02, 9.14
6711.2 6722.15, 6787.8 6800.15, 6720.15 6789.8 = -0.02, 8.09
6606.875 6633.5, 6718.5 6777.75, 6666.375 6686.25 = 0.00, 9.17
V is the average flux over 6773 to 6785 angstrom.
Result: 8.16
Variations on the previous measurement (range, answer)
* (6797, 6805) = 8.24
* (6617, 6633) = 9.93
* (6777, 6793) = 7.88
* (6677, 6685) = 8.69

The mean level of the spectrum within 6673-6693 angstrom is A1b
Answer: 8.86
